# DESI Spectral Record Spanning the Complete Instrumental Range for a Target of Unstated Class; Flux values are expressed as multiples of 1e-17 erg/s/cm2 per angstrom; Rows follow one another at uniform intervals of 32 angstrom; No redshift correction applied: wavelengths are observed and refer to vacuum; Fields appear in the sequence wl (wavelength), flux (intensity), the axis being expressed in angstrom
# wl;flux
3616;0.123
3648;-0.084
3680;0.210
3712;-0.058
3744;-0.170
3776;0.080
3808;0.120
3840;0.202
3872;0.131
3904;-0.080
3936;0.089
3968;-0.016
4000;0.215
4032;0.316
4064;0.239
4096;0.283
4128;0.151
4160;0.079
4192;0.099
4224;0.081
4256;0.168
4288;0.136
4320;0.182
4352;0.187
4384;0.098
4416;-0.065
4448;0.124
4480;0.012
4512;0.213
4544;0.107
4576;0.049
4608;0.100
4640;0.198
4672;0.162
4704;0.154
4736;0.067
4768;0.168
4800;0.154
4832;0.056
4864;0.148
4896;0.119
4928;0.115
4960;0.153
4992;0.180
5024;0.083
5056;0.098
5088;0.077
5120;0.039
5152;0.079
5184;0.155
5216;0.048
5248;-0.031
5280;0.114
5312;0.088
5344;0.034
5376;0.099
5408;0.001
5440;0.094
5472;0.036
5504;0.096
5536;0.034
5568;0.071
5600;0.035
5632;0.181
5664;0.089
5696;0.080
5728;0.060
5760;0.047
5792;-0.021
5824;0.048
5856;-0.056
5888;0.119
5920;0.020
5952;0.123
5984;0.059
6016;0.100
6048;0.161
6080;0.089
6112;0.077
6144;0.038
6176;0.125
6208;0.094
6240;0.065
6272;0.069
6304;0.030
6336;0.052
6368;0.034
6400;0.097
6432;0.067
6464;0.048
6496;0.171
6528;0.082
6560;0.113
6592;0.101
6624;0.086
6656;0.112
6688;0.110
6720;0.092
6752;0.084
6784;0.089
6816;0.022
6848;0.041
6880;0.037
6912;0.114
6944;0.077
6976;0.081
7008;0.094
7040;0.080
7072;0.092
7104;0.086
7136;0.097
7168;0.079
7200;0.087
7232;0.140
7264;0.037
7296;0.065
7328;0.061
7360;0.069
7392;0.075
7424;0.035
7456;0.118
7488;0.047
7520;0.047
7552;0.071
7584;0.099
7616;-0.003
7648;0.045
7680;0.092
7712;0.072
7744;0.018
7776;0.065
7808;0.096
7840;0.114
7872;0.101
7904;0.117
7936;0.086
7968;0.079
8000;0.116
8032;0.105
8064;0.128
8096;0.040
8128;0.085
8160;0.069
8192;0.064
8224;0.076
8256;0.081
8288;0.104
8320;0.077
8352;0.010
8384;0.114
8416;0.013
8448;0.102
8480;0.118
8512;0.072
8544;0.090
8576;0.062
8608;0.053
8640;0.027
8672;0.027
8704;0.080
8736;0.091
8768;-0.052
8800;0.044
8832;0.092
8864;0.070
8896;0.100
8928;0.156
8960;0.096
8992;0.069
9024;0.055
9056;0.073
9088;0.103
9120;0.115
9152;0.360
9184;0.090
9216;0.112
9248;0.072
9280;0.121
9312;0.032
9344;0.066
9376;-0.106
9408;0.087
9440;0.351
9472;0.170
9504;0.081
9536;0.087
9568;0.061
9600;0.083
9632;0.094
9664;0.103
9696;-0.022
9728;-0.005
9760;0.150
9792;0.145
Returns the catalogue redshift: 1.452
